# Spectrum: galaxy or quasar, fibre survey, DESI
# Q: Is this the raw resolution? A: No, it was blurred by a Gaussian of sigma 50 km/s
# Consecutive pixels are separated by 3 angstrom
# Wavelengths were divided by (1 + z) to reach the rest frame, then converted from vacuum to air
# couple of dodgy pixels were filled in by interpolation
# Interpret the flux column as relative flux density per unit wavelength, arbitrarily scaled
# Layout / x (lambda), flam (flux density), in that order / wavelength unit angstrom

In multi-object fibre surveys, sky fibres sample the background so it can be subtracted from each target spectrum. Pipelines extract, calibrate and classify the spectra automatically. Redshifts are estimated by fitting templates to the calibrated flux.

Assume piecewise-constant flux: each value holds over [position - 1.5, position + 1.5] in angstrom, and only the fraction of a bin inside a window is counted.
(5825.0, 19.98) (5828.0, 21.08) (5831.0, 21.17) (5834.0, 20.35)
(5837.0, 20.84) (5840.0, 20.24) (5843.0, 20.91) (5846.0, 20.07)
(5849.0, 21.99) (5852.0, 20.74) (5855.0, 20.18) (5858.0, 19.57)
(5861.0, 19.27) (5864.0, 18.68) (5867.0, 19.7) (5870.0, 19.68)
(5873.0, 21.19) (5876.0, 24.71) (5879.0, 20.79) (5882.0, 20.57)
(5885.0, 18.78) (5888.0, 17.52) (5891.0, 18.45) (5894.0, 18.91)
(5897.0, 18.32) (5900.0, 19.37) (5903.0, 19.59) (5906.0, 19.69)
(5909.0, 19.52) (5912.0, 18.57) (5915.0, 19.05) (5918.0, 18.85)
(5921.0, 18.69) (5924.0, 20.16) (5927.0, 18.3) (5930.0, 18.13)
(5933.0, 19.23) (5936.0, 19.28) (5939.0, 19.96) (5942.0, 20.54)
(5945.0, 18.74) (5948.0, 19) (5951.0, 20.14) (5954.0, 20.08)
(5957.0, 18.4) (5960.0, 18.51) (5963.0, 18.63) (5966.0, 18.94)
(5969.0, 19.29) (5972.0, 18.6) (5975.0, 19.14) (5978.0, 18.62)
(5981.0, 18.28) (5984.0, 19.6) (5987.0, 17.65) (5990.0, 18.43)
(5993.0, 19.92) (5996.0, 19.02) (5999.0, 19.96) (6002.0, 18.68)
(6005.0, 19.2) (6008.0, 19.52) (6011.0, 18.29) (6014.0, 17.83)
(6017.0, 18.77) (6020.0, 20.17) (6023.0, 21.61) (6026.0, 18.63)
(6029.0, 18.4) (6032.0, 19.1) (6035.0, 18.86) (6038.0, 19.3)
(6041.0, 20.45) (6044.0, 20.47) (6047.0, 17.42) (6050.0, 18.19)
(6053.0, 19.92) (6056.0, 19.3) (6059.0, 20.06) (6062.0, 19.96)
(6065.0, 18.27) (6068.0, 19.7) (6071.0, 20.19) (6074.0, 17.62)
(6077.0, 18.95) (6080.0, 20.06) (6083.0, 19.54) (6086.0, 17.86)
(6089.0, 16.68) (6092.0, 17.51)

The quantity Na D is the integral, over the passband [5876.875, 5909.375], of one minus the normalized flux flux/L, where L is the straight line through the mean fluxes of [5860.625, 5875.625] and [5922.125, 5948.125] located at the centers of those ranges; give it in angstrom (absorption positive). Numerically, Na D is 0.8 angstrom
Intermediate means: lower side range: 20.1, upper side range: 19.3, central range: 19.3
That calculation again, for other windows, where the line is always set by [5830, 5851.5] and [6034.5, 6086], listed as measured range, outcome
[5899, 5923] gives 1.3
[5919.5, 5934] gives 0.9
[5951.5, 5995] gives 2.1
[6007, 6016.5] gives 0.5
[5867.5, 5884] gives -0.5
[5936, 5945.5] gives 0.2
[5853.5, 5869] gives 0.9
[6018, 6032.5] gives -0.1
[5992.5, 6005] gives 0.2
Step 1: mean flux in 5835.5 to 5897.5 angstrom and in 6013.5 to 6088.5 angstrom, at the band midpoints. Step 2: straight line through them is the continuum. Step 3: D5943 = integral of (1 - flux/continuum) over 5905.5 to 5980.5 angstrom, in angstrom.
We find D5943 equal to 2.3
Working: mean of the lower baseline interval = 20.1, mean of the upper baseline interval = 19.2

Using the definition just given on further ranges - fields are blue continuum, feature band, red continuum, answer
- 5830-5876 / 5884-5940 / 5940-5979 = 2.2 angstrom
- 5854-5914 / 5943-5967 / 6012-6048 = 0.5 angstrom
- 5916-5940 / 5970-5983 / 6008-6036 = 0.2 angstrom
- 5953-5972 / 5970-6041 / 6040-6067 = 0.2 angstrom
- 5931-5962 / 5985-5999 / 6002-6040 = 0.2 angstrom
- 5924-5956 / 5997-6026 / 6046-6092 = -0.3 angstrom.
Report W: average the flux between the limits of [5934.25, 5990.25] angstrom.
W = 19.1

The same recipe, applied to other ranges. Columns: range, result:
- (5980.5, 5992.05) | 18.6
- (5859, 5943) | 19.5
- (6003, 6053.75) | 19.2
